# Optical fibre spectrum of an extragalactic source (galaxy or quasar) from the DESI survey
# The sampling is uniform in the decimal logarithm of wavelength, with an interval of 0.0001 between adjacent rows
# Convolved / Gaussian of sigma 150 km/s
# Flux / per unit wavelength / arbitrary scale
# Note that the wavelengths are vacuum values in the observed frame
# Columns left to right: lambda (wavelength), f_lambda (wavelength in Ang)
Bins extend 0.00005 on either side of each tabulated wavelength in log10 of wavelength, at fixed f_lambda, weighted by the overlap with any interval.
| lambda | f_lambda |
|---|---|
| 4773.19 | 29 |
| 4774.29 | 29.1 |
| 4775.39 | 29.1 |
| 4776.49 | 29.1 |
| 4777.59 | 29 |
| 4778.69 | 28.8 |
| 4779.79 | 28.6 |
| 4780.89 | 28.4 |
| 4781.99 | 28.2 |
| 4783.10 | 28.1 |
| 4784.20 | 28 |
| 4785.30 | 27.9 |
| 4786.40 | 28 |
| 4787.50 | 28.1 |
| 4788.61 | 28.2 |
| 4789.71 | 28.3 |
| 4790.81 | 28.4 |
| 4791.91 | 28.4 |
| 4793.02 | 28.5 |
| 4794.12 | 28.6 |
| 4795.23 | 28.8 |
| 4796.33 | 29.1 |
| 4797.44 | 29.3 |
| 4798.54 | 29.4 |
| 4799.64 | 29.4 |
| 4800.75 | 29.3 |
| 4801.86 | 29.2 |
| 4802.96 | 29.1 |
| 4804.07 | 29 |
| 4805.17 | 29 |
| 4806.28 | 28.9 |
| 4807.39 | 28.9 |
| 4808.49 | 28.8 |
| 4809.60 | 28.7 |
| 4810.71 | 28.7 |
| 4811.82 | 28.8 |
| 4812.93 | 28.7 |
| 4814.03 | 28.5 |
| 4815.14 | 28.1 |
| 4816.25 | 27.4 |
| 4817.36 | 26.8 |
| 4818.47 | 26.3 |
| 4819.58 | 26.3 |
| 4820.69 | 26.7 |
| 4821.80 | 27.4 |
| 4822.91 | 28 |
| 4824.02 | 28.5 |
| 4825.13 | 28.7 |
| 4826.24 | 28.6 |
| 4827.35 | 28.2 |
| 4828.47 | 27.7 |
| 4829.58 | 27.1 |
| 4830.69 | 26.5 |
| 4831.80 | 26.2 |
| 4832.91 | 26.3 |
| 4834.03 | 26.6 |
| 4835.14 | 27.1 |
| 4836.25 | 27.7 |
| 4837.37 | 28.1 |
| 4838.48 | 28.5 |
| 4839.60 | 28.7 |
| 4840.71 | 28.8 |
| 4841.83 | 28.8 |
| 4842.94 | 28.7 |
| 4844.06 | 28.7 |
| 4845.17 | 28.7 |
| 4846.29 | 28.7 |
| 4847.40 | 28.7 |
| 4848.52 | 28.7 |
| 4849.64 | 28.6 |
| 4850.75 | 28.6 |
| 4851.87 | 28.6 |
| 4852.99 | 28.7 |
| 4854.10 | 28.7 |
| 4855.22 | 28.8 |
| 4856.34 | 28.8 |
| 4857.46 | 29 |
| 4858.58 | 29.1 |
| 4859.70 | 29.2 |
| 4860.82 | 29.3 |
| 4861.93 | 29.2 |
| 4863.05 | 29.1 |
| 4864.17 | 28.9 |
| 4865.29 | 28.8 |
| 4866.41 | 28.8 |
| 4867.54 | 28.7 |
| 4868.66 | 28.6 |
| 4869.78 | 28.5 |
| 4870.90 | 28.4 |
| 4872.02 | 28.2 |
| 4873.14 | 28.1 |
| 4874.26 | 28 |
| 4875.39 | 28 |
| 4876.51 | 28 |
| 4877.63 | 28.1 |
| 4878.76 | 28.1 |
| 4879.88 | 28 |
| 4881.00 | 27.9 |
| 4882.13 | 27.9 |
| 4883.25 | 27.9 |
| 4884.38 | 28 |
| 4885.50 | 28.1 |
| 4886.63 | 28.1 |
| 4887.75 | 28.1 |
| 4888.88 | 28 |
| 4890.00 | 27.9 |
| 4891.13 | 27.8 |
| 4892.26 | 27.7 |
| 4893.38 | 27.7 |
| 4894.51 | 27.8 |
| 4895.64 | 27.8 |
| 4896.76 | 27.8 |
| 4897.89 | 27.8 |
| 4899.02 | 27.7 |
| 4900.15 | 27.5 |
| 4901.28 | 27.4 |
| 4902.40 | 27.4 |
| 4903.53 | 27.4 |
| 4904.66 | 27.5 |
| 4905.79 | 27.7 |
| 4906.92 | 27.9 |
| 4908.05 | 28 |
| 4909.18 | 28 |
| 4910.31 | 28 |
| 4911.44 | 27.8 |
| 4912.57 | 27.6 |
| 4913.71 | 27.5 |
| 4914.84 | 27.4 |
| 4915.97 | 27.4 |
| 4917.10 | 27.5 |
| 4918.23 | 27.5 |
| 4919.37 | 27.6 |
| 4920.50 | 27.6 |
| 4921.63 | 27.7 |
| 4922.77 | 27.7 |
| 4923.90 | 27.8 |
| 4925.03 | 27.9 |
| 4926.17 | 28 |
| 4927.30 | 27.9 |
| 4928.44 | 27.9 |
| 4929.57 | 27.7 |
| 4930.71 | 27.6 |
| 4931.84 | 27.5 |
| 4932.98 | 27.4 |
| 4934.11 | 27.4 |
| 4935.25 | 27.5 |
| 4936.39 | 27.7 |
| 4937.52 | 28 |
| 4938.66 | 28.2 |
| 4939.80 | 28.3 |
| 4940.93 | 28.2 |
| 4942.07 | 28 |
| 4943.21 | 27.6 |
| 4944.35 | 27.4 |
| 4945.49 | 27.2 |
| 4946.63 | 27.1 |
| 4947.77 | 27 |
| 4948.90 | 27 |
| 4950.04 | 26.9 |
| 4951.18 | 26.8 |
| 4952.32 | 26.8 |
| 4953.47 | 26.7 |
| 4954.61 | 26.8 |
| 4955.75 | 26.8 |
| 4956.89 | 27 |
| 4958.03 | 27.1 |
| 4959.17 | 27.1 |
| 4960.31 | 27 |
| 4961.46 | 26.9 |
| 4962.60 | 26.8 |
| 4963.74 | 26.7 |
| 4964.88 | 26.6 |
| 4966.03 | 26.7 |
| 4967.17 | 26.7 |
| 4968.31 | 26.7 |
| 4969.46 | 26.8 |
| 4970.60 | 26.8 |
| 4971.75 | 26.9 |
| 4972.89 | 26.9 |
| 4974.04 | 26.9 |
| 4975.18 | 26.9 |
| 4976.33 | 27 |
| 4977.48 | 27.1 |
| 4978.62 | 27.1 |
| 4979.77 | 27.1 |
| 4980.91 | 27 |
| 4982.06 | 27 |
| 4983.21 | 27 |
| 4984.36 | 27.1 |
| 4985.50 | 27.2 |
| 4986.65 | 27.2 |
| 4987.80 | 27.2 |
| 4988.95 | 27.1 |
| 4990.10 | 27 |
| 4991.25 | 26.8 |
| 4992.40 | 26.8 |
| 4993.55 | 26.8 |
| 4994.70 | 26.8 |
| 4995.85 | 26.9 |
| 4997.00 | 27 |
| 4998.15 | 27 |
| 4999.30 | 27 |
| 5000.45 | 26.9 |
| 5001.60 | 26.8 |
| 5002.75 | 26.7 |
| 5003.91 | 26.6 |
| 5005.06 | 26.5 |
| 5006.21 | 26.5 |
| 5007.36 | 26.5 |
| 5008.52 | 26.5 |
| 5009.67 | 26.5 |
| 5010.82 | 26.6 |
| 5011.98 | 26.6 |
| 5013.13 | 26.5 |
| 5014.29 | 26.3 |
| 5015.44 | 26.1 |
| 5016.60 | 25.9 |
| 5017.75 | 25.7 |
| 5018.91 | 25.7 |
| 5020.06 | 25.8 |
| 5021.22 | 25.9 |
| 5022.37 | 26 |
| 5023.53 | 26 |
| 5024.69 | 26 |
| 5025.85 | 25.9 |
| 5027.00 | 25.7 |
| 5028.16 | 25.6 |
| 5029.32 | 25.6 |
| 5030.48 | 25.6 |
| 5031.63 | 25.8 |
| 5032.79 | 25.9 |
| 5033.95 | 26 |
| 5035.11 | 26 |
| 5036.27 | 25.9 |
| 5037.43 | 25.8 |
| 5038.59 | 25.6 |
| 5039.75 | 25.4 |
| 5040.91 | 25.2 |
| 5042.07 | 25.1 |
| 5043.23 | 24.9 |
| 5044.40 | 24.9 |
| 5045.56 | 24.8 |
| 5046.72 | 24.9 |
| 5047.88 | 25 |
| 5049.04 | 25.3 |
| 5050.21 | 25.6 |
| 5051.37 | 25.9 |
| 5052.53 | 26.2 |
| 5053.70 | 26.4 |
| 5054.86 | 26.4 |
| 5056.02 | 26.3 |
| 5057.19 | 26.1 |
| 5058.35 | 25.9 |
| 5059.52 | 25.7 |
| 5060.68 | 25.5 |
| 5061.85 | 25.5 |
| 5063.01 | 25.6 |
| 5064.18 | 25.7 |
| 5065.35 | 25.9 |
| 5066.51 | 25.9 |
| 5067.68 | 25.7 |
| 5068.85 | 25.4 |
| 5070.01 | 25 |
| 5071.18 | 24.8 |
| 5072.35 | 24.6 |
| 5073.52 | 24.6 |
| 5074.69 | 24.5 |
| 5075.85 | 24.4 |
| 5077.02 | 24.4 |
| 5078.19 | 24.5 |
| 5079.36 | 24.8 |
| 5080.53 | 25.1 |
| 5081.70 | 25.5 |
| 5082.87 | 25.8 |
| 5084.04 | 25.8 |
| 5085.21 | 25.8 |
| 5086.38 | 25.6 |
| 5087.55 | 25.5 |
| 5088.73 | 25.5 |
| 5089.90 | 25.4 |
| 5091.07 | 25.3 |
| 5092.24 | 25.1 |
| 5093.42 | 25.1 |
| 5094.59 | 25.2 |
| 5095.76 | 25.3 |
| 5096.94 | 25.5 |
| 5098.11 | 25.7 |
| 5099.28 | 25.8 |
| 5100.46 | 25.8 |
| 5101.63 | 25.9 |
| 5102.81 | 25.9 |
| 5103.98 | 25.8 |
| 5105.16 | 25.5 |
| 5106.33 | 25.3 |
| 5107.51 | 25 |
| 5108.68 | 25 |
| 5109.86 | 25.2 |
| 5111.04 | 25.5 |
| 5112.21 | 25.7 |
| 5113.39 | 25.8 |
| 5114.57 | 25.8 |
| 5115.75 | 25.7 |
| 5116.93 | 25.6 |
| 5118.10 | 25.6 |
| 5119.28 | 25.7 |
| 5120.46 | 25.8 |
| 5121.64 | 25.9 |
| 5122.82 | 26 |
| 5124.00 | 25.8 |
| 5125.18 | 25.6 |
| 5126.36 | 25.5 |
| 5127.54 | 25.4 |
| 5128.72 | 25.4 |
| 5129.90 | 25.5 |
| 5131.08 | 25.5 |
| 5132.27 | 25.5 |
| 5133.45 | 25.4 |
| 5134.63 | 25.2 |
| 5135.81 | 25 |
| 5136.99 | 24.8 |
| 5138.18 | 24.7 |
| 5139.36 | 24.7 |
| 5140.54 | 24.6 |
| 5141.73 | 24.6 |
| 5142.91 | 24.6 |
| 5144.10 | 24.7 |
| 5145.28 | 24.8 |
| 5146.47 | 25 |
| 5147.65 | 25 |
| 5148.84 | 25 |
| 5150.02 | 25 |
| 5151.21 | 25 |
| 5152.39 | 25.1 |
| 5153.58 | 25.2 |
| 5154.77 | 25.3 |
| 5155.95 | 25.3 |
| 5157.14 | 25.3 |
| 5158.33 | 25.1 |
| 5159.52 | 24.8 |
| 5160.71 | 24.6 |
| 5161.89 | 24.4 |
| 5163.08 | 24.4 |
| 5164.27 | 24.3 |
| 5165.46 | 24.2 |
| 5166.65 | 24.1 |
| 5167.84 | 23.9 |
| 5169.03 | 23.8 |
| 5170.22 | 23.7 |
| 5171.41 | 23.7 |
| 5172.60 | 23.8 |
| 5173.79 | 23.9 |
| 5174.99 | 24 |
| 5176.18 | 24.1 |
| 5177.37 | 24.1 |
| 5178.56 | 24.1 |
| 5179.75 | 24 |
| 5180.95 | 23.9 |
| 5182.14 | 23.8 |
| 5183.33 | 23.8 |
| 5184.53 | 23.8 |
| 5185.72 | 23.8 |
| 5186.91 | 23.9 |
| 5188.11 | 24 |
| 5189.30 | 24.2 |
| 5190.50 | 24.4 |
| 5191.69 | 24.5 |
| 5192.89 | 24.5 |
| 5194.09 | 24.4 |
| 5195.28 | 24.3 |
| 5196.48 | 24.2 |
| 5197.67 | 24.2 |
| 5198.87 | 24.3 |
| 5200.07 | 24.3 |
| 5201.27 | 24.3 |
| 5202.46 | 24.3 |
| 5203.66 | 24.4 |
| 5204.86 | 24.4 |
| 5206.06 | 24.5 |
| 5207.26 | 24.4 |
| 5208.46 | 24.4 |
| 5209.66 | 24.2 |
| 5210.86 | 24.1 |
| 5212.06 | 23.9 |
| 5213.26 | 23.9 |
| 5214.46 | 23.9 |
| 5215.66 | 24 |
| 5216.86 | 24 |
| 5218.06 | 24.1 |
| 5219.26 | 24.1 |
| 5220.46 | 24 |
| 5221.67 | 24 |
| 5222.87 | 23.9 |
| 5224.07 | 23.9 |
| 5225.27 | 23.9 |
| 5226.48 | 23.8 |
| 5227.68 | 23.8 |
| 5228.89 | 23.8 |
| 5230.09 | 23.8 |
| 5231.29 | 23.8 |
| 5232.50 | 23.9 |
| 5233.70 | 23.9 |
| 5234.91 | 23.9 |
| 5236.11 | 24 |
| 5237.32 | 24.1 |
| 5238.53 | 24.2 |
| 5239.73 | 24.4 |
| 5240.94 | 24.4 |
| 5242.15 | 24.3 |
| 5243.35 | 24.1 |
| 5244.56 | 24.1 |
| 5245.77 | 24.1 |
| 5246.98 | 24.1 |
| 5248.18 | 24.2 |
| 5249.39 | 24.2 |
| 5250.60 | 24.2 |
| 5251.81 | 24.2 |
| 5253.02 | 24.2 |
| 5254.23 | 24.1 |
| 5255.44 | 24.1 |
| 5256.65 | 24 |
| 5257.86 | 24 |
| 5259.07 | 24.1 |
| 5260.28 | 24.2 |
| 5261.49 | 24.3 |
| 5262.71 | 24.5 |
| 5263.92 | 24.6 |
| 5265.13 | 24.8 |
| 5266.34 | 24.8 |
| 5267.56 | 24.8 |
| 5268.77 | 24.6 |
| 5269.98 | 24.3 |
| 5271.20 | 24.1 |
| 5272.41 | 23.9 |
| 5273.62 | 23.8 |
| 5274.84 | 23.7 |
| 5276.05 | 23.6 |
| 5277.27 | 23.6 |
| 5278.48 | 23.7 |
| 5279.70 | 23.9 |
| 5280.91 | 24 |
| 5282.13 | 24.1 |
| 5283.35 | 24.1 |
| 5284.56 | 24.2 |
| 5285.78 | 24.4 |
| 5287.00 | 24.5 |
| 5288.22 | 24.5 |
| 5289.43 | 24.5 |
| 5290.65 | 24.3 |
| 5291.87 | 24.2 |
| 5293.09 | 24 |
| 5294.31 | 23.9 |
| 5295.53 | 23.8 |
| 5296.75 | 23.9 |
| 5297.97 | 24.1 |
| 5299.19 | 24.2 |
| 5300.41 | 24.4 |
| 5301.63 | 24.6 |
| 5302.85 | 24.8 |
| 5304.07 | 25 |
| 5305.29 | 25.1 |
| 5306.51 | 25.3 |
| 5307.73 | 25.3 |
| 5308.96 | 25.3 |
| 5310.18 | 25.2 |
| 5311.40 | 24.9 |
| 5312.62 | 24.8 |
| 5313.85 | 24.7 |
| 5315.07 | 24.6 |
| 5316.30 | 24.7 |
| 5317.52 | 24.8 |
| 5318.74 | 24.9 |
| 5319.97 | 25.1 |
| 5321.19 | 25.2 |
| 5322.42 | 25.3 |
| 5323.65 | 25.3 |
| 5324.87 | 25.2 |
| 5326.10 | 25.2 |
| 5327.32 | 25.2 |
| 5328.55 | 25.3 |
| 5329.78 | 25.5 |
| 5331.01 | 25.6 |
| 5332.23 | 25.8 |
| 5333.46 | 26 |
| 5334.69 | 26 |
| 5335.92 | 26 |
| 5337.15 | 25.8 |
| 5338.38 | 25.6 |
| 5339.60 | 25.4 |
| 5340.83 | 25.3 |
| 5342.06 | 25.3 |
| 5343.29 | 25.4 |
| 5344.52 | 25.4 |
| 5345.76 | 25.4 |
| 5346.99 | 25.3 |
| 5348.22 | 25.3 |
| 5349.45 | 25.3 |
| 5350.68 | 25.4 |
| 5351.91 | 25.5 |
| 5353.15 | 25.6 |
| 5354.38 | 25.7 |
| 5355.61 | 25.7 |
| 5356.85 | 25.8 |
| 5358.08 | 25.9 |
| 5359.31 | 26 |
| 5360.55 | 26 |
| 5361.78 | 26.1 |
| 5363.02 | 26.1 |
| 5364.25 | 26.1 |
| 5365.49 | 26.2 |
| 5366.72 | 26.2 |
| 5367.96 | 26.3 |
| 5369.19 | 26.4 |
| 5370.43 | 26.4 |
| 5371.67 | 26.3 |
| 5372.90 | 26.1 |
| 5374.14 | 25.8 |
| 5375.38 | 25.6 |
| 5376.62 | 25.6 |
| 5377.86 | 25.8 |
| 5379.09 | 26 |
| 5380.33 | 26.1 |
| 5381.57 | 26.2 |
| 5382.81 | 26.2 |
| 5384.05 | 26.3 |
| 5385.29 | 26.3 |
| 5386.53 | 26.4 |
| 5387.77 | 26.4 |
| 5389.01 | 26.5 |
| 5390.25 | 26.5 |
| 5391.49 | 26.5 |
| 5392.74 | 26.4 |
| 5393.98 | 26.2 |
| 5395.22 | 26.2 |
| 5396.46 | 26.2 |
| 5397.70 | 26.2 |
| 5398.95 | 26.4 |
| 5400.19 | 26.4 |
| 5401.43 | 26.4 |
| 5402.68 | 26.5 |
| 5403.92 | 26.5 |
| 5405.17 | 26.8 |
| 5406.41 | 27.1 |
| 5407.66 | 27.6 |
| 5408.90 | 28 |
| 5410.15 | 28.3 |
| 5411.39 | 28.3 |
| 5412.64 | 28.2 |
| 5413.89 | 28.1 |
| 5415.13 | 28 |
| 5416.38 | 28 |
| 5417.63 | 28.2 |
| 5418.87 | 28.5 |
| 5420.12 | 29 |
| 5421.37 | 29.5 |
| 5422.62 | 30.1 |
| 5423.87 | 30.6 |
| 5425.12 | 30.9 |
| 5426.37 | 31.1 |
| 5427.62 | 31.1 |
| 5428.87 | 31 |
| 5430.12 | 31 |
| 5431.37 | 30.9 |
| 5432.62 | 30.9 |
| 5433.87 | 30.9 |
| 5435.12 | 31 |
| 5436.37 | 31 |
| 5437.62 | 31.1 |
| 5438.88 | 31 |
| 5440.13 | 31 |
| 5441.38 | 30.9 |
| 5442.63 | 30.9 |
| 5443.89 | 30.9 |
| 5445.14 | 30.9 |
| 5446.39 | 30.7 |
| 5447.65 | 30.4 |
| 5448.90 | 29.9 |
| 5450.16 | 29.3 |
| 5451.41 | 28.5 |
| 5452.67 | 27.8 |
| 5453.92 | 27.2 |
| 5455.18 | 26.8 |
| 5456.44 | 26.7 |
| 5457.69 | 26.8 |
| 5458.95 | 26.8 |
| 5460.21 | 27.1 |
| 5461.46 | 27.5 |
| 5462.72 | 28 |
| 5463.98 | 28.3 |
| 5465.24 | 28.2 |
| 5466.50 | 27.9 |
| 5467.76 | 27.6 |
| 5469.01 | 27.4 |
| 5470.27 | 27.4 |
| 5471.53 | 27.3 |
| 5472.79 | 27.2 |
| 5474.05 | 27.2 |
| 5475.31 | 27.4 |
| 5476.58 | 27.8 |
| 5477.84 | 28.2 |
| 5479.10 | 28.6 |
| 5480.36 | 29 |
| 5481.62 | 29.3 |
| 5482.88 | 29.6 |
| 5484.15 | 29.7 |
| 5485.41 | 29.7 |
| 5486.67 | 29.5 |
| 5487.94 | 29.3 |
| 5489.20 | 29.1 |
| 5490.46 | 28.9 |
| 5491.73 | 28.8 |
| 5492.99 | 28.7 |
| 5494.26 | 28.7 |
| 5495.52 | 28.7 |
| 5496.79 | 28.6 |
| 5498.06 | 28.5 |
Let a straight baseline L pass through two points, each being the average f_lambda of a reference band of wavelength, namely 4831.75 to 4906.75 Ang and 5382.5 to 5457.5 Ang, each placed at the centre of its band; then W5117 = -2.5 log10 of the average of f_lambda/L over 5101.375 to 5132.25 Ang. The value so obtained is 0.11 mag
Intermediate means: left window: 28.2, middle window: 25.6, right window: 28.5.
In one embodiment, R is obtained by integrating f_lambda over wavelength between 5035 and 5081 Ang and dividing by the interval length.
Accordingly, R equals 25.4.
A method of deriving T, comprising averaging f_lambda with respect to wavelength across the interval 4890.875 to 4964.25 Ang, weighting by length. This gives 27.5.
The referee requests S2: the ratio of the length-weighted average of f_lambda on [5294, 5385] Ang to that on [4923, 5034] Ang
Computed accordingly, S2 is 0.95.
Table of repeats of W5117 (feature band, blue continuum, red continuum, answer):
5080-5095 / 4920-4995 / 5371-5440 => 0.08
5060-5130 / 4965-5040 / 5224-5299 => 0.01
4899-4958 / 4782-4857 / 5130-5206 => -0.02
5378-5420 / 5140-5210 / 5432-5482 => 0.04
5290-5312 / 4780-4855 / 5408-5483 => 0.17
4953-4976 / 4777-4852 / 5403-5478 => 0.06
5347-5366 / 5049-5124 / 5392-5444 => 0.10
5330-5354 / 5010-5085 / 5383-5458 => 0.10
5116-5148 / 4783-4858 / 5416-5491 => 0.14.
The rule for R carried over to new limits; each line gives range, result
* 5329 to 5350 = 25.6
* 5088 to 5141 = 25.4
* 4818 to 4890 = 28.2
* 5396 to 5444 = 29.1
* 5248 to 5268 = 24.3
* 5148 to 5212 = 24.3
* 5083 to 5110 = 25.5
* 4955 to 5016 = 26.8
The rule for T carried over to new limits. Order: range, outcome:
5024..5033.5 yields 25.8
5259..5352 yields 24.8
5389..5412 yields 26.8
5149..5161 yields 25.1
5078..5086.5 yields 25.4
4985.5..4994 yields 27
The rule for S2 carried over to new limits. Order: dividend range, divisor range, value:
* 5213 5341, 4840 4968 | 0.88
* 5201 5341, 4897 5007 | 0.90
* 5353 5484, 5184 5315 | 1.15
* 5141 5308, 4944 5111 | 0.93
